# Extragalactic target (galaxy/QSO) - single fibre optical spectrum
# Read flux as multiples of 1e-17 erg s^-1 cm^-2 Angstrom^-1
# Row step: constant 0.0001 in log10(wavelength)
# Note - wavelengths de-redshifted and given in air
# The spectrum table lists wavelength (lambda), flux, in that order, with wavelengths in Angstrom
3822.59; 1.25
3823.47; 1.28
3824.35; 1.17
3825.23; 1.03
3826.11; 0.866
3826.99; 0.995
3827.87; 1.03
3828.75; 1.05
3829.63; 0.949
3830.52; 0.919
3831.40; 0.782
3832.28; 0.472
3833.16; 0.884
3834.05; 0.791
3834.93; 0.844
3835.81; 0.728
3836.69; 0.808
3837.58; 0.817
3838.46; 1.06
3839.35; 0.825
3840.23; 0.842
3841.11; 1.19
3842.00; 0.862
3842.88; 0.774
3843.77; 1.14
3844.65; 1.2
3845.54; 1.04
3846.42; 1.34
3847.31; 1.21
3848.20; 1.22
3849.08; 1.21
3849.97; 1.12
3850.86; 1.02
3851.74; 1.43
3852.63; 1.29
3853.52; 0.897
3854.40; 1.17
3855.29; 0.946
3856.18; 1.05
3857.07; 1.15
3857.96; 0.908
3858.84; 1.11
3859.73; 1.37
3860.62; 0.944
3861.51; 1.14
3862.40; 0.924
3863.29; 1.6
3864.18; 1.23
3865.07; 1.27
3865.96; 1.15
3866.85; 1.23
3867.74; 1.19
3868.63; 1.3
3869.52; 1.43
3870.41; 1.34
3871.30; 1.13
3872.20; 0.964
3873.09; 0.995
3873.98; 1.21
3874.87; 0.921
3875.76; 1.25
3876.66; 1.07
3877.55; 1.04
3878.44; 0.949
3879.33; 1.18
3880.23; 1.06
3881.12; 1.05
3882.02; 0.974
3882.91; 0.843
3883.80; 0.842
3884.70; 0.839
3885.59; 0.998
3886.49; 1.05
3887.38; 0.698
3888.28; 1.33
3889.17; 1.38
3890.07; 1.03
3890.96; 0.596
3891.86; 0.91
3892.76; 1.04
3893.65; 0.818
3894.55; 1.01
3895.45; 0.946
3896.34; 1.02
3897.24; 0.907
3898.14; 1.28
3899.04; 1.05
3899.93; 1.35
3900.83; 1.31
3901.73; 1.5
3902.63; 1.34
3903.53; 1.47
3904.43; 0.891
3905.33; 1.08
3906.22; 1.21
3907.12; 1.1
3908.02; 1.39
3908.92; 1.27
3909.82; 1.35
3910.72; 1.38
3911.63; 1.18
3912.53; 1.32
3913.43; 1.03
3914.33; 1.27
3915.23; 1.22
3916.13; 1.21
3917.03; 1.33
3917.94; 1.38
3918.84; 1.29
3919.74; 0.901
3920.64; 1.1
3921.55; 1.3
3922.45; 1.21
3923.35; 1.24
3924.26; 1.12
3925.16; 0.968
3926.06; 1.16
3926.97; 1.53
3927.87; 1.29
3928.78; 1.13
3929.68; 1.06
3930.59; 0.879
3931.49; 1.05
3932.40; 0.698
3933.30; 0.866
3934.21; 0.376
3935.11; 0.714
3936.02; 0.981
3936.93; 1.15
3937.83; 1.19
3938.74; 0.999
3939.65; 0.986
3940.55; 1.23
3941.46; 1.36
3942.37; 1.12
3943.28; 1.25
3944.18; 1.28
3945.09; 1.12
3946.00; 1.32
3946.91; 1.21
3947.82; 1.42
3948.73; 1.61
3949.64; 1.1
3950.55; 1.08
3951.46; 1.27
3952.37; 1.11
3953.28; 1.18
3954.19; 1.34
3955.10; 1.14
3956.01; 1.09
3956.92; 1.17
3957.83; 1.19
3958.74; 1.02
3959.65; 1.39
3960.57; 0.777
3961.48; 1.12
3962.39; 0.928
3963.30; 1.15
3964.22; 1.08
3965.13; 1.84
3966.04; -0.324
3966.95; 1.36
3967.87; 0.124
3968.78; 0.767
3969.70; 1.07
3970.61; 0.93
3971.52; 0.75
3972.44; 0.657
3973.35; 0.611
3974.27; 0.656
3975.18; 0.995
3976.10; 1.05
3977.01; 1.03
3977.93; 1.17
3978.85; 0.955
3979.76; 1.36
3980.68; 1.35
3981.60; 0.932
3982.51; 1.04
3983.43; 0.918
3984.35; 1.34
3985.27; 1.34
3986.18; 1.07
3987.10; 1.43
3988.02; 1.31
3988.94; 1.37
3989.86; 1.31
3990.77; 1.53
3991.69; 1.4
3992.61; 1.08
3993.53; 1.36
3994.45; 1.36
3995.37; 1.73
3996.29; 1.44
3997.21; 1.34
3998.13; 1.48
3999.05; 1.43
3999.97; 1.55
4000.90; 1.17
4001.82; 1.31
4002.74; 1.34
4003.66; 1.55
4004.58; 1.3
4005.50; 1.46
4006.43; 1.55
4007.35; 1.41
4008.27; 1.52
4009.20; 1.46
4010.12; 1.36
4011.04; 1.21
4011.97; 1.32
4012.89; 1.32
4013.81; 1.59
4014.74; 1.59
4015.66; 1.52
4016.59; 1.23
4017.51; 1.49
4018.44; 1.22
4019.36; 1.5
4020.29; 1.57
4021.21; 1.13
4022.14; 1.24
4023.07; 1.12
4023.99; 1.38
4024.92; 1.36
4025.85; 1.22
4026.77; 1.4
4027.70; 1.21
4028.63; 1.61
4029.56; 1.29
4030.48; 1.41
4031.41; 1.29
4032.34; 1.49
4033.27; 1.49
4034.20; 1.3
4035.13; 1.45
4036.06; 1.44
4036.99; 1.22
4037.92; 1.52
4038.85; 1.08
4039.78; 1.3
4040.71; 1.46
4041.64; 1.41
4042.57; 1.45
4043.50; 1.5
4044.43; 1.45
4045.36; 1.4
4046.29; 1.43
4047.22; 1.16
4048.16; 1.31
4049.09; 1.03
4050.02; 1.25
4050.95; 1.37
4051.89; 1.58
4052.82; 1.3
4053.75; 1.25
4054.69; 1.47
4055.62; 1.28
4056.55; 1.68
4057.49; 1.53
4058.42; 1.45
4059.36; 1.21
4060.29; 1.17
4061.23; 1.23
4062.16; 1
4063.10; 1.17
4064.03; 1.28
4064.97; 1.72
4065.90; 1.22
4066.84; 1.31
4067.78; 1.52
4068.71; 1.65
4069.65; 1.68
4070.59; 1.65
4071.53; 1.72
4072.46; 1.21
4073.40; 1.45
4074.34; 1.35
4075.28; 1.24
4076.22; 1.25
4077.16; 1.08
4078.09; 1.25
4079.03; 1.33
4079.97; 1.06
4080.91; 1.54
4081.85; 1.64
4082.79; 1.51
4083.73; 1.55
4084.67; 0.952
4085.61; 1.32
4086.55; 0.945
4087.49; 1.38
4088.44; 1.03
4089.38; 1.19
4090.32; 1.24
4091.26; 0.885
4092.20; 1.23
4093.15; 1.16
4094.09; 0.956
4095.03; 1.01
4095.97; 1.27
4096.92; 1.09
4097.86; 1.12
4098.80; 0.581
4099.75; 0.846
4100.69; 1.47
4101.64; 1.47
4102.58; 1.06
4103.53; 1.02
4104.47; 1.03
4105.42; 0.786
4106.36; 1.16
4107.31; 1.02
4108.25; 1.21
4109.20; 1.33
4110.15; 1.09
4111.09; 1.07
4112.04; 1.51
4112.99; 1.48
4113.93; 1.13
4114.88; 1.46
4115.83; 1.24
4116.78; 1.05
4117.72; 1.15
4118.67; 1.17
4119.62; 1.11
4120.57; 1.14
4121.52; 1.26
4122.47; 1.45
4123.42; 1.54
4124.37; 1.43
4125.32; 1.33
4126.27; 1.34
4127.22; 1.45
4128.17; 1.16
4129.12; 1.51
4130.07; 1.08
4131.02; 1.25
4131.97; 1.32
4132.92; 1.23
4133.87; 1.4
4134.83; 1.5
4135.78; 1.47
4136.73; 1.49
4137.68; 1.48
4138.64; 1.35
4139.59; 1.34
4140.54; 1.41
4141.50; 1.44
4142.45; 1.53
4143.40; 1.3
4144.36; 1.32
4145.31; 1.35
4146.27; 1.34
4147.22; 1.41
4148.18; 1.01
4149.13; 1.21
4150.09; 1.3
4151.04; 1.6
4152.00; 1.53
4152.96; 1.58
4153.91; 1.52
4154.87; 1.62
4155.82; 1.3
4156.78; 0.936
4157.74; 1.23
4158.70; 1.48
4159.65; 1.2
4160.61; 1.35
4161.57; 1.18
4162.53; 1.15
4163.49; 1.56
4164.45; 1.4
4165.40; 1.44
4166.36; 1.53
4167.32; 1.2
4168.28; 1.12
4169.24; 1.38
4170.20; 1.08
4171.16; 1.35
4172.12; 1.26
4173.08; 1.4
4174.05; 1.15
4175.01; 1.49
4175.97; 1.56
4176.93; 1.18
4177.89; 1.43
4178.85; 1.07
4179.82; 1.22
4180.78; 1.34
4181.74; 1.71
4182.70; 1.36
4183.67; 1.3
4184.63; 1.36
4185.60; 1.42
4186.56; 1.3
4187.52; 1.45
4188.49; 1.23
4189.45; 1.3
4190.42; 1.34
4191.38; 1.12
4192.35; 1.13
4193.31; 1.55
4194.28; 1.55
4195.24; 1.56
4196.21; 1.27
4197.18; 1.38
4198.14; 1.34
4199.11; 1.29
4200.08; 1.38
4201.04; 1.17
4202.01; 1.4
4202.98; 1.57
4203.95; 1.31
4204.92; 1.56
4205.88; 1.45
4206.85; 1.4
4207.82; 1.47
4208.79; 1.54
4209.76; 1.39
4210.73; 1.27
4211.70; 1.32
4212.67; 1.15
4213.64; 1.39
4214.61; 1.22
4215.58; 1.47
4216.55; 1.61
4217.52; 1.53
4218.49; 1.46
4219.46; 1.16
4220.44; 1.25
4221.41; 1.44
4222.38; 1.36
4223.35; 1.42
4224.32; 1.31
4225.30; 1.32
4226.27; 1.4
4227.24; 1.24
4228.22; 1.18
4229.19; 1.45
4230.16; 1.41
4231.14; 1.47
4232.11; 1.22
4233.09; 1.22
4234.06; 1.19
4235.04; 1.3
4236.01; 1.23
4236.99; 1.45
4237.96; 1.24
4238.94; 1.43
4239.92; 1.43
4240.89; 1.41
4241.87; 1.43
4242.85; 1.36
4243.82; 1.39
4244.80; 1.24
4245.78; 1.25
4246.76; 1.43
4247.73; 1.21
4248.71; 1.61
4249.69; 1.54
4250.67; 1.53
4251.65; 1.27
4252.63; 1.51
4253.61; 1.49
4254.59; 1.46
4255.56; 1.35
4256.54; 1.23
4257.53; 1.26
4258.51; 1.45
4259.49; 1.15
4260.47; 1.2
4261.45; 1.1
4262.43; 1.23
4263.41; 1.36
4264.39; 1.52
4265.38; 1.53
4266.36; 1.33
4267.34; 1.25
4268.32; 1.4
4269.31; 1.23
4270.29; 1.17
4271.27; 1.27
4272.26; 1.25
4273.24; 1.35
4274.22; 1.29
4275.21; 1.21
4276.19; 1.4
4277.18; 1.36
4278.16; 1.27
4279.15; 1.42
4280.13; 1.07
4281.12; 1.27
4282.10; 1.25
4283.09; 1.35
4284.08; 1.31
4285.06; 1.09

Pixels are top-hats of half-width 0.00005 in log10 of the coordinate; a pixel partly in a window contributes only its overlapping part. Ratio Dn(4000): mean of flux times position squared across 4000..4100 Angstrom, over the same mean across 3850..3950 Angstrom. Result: 1.3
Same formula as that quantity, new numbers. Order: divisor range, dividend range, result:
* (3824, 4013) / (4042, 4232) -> 1.31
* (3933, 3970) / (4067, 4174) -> 1.30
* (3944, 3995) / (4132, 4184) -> 1.34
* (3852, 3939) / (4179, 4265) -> 1.44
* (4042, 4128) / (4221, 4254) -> 1.15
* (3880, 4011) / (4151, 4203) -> 1.31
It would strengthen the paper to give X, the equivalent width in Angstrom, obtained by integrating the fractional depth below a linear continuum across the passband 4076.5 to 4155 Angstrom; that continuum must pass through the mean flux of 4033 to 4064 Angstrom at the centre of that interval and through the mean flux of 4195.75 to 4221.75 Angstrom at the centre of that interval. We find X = 5.3 Angstrom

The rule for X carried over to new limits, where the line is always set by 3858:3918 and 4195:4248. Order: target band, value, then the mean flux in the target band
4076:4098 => 1.0 Angstrom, 1.21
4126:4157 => -1.5 Angstrom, 1.37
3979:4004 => -2.4 Angstrom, 1.32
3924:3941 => 2.1 Angstrom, 1.02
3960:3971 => 2.6 Angstrom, 0.906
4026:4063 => -3.4 Angstrom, 1.35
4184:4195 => -0.1 Angstrom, 1.35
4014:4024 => -1.2 Angstrom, 1.37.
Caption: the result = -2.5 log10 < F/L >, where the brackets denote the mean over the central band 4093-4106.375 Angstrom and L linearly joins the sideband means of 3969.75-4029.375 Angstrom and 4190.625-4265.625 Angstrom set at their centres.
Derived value 0.23 mag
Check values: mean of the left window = 1.28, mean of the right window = 1.36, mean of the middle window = 1.06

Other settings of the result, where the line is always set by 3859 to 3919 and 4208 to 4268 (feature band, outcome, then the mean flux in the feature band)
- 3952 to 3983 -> 0.19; 1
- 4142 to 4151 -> -0.02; 1.32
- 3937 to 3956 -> -0.03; 1.21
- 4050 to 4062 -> -0.10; 1.36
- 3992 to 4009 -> -0.17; 1.41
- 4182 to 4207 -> -0.03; 1.37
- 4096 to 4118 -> 0.11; 1.15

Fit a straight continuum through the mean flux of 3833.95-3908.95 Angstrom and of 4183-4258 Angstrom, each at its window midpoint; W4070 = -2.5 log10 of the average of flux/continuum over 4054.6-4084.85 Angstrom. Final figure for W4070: -0.11 mag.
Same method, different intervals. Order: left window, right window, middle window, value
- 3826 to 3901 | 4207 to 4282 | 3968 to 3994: 0.051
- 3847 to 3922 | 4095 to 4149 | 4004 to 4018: -0.184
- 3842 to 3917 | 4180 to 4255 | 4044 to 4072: -0.104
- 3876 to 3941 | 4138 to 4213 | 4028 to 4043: -0.140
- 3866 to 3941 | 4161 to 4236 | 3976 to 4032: -0.126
